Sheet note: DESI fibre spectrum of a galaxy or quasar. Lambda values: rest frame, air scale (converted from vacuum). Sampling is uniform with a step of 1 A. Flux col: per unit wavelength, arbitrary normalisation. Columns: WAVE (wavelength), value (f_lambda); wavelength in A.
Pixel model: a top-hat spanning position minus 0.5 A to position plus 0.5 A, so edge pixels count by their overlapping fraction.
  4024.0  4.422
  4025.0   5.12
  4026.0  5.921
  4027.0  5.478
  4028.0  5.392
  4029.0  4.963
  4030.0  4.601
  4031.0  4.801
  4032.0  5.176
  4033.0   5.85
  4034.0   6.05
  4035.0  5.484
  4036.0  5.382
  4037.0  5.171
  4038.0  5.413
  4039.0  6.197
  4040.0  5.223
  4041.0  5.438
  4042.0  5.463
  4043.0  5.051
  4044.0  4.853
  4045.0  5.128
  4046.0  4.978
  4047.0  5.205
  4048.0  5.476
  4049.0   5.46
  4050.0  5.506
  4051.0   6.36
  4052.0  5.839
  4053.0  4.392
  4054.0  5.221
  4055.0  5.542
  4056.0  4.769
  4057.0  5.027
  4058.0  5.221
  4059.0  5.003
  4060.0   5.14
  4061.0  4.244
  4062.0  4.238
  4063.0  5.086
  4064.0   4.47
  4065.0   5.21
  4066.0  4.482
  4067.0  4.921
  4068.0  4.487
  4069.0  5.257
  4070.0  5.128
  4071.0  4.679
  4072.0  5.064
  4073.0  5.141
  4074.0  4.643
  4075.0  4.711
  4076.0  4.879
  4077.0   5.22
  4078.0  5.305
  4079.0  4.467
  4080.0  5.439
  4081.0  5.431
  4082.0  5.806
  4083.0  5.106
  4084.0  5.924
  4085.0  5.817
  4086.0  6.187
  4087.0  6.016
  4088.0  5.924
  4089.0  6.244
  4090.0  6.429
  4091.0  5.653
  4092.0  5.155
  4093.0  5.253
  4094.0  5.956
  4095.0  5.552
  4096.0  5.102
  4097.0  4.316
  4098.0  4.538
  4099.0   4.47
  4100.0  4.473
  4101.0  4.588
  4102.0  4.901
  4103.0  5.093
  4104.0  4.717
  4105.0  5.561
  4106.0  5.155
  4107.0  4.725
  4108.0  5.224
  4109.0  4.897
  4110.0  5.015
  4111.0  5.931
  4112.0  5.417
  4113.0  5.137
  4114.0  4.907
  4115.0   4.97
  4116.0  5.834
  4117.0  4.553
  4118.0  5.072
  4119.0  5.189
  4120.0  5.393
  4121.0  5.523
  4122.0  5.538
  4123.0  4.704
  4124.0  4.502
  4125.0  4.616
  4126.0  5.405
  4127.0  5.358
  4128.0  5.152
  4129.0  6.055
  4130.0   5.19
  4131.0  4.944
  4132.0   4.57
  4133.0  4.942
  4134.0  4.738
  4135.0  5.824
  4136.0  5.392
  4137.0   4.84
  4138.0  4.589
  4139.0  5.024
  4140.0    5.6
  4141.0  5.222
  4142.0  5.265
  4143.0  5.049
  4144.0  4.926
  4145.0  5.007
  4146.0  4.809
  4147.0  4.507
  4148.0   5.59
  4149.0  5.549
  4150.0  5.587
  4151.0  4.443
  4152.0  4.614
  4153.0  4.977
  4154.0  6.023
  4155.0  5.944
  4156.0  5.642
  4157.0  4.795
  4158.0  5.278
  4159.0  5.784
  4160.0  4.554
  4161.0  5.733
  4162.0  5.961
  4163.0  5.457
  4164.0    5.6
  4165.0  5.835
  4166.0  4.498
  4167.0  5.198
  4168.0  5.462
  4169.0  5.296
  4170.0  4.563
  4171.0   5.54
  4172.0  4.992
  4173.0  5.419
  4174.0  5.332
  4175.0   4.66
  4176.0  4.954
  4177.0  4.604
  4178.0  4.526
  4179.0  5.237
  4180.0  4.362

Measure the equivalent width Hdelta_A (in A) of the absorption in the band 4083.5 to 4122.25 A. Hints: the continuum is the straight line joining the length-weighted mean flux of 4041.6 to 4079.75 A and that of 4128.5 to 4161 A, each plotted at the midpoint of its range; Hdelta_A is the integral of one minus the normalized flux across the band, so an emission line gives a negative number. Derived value -1.4 A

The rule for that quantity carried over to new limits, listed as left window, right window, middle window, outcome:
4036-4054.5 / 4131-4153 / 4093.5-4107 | 0.6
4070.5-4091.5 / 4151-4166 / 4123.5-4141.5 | 1.0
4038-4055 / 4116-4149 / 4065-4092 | -0.2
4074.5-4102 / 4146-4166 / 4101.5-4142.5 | 1.4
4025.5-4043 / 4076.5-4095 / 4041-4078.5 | 3.1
